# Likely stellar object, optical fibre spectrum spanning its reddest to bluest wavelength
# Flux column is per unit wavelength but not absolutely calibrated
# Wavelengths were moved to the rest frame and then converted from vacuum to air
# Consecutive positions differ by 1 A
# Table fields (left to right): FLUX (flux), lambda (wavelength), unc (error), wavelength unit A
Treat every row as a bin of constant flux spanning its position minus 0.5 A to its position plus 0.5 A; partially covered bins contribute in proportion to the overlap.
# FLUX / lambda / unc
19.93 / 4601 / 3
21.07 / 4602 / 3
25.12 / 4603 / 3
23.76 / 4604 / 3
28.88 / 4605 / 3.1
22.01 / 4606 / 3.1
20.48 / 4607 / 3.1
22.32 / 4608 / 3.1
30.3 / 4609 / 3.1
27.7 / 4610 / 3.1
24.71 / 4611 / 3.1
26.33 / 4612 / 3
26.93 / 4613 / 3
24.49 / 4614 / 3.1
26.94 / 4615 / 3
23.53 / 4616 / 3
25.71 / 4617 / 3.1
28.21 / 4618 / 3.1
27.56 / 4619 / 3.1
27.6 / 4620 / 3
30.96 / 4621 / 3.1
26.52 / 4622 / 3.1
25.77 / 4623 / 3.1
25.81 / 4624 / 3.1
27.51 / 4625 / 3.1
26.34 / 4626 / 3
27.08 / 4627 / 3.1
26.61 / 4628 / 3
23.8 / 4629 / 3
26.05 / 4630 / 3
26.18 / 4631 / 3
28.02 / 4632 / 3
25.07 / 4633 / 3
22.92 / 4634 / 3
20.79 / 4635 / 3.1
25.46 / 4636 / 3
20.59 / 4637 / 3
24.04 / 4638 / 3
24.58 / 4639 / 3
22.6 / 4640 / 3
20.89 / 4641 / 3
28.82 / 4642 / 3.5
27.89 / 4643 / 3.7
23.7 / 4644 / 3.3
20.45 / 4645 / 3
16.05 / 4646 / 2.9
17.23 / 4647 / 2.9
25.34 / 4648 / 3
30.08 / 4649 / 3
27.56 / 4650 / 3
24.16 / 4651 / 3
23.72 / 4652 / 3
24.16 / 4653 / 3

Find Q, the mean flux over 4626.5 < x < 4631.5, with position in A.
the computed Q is 25.9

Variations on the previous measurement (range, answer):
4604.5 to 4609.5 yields 24.8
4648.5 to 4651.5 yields 27.3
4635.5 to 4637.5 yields 23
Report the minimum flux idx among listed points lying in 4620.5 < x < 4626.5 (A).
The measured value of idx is 25.77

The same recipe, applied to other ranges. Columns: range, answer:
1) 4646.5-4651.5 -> 17.23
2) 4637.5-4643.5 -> 20.89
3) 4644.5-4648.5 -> 16.05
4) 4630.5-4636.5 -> 20.79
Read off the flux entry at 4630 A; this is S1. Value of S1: 26.05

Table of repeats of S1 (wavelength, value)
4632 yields 28.02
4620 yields 27.6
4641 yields 20.89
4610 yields 27.7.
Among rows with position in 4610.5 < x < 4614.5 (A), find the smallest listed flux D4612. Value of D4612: 24.49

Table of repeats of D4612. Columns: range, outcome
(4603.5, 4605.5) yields 23.76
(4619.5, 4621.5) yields 27.6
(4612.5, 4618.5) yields 23.53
